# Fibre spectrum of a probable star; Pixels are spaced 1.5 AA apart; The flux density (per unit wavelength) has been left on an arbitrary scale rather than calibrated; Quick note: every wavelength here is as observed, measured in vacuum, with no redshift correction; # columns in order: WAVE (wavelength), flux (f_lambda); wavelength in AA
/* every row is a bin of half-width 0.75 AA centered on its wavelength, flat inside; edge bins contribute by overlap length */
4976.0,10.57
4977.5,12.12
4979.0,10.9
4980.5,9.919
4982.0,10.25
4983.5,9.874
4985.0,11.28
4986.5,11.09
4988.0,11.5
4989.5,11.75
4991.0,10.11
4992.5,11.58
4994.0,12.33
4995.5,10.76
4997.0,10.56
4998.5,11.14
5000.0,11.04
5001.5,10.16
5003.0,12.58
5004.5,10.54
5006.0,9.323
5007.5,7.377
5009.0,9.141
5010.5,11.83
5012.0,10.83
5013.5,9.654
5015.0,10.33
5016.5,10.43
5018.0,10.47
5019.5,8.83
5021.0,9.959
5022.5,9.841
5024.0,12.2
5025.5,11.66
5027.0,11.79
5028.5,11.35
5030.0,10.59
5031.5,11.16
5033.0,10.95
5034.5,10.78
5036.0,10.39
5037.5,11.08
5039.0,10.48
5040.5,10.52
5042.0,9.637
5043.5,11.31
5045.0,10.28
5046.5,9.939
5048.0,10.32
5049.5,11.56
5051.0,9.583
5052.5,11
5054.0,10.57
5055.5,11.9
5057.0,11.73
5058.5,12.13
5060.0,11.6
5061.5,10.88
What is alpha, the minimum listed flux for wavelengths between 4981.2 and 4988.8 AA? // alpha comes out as 9.874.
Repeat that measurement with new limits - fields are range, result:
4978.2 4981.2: 9.919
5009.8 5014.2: 9.654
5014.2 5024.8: 8.83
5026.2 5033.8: 10.59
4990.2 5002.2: 10.11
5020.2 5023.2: 9.841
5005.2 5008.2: 7.377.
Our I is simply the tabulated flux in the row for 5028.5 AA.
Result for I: 11.35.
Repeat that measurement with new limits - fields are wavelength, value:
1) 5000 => 11.04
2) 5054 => 10.57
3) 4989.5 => 11.75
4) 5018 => 10.47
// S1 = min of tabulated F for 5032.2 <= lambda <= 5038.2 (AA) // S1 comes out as 10.39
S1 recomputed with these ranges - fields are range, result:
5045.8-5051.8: 9.583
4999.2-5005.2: 10.16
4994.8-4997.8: 10.56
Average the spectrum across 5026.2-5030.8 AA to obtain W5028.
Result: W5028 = 11.2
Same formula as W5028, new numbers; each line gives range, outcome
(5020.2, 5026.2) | 10.9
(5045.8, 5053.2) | 10.5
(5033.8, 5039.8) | 10.7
